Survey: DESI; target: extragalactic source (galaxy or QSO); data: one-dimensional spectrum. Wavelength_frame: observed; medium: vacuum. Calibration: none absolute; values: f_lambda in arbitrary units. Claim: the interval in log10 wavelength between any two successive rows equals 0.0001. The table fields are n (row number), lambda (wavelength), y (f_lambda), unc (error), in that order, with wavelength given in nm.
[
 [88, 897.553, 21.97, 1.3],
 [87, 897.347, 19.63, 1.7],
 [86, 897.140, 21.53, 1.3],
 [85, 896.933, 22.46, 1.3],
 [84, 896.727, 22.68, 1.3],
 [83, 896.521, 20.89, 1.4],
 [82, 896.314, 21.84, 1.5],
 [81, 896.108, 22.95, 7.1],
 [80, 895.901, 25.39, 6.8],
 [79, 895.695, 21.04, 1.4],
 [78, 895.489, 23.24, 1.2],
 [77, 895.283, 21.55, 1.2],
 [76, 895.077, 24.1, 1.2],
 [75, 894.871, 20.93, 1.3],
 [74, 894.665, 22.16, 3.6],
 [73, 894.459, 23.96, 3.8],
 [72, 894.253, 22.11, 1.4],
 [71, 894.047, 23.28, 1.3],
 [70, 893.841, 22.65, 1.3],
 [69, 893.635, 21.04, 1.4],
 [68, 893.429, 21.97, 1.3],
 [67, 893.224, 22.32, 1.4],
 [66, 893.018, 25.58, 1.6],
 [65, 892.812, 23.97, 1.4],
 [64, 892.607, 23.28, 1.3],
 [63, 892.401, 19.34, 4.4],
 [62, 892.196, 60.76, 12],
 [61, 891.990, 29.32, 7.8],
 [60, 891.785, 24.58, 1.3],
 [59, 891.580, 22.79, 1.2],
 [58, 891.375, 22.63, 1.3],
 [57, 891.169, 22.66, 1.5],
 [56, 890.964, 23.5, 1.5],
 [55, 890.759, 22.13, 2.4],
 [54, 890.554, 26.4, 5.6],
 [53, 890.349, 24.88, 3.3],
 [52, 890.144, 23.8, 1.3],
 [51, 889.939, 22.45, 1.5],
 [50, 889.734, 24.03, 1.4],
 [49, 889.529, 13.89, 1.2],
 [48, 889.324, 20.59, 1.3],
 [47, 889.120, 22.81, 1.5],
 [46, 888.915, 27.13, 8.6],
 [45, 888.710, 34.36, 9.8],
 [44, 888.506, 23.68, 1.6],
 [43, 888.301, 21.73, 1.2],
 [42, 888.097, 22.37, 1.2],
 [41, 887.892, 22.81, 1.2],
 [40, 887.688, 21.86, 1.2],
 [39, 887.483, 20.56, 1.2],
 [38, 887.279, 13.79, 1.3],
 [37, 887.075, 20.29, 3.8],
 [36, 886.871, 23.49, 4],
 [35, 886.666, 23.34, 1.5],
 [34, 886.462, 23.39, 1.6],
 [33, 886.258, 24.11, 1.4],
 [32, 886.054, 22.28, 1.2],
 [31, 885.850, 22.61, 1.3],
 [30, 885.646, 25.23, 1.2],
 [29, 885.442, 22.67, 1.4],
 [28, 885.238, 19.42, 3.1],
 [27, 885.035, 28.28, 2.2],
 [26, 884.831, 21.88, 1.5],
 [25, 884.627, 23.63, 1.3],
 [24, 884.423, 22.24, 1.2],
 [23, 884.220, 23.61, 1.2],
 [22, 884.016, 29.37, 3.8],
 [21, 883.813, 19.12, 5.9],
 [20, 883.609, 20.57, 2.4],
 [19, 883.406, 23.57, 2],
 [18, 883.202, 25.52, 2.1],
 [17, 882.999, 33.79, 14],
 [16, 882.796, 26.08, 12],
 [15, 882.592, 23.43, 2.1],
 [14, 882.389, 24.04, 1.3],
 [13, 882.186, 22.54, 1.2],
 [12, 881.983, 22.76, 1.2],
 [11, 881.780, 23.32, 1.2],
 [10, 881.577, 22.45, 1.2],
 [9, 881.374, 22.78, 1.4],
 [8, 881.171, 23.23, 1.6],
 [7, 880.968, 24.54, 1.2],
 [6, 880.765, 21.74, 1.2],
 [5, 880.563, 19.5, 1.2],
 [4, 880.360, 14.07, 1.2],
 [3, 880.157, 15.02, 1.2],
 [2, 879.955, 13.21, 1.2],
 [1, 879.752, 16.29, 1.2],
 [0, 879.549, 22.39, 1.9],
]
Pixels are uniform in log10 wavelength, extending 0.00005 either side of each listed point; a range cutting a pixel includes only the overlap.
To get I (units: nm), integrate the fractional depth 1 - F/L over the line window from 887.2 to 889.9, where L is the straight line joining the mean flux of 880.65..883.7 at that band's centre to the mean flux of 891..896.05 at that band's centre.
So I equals 0.220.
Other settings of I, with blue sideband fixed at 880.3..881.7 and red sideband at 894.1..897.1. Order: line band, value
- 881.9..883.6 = -0.270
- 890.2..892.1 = -0.193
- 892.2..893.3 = -0.198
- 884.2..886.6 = -0.167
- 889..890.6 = -0.013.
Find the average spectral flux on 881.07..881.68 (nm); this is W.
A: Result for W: 22.8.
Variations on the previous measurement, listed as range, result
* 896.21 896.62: 21.4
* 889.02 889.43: 21.7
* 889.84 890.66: 24.4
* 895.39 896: 23.2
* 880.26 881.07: 20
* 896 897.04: 22.2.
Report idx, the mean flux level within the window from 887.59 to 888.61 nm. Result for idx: 22.5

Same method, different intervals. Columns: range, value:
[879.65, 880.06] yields 14.7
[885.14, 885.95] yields 22.5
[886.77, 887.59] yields 19.5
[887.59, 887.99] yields 22.4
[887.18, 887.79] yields 18.8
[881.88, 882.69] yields 23.2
